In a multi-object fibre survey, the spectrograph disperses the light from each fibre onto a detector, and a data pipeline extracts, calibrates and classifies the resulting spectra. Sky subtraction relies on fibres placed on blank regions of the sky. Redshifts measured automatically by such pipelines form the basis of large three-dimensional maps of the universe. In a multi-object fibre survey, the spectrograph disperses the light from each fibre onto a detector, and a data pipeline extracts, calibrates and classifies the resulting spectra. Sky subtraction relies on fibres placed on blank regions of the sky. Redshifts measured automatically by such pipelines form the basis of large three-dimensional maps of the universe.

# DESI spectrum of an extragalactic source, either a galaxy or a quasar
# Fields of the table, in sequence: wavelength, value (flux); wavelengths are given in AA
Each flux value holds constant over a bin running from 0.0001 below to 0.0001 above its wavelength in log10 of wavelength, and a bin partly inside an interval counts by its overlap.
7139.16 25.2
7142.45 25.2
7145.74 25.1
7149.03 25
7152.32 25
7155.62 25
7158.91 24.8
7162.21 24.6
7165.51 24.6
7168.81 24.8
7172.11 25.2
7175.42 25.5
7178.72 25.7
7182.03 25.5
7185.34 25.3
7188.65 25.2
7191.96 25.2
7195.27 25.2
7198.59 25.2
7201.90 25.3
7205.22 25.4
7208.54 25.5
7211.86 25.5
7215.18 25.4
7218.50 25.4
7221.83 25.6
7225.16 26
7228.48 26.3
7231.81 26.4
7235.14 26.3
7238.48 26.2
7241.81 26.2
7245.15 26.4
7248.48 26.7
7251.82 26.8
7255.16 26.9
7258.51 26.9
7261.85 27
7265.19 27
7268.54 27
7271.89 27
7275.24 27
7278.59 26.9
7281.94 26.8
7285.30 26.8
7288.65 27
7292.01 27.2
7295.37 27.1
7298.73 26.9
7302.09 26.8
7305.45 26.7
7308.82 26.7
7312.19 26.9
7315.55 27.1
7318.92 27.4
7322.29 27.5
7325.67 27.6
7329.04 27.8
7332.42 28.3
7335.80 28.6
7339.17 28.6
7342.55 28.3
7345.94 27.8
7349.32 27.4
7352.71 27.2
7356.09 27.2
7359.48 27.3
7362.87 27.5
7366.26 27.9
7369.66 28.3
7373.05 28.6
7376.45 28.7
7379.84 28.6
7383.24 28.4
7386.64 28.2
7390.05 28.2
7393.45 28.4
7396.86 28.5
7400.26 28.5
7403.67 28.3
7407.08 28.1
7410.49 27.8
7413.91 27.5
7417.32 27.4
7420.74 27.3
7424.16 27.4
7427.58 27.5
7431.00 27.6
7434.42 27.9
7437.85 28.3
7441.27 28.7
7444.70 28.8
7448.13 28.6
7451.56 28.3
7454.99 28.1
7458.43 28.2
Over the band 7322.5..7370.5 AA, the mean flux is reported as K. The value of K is 27.8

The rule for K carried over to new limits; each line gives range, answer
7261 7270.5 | 27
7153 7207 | 25.2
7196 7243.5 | 25.8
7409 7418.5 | 27.6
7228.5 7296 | 26.8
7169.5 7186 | 25.4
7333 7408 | 28.1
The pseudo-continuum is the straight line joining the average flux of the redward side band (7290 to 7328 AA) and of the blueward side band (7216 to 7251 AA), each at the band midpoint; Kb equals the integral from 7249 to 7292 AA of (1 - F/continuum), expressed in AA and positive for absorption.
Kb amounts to -0.5 AA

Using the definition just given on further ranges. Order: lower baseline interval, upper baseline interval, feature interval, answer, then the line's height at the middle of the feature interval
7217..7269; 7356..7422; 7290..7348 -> -0.4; 27.3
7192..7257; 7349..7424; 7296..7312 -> 0.1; 26.9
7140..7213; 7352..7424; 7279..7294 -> -0.2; 26.6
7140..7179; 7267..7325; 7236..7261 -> -0.3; 26.3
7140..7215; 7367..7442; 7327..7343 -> -0.7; 27.2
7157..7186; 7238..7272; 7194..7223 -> 0.5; 25.8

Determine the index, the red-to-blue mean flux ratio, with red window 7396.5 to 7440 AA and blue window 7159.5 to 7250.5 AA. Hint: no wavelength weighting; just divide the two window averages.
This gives 1.09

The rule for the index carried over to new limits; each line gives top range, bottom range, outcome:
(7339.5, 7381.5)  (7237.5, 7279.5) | 1.04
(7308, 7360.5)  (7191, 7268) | 1.06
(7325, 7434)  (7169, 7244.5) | 1.09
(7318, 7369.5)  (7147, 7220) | 1.10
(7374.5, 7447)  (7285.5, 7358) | 1.02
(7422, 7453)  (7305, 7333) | 1.03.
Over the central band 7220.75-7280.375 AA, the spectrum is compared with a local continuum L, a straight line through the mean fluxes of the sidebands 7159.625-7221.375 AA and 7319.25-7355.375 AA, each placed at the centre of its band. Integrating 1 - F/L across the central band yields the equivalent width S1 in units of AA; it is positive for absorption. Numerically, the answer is -0.6 AA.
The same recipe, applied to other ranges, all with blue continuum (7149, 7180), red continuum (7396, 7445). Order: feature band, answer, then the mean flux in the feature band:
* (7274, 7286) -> -0.2 AA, 26.9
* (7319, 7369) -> -1.3 AA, 27.8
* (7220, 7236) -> -0.2 AA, 26.1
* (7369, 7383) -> -0.6 AA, 28.6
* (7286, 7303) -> -0.3 AA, 27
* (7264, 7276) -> -0.4 AA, 27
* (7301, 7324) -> -0.3 AA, 27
